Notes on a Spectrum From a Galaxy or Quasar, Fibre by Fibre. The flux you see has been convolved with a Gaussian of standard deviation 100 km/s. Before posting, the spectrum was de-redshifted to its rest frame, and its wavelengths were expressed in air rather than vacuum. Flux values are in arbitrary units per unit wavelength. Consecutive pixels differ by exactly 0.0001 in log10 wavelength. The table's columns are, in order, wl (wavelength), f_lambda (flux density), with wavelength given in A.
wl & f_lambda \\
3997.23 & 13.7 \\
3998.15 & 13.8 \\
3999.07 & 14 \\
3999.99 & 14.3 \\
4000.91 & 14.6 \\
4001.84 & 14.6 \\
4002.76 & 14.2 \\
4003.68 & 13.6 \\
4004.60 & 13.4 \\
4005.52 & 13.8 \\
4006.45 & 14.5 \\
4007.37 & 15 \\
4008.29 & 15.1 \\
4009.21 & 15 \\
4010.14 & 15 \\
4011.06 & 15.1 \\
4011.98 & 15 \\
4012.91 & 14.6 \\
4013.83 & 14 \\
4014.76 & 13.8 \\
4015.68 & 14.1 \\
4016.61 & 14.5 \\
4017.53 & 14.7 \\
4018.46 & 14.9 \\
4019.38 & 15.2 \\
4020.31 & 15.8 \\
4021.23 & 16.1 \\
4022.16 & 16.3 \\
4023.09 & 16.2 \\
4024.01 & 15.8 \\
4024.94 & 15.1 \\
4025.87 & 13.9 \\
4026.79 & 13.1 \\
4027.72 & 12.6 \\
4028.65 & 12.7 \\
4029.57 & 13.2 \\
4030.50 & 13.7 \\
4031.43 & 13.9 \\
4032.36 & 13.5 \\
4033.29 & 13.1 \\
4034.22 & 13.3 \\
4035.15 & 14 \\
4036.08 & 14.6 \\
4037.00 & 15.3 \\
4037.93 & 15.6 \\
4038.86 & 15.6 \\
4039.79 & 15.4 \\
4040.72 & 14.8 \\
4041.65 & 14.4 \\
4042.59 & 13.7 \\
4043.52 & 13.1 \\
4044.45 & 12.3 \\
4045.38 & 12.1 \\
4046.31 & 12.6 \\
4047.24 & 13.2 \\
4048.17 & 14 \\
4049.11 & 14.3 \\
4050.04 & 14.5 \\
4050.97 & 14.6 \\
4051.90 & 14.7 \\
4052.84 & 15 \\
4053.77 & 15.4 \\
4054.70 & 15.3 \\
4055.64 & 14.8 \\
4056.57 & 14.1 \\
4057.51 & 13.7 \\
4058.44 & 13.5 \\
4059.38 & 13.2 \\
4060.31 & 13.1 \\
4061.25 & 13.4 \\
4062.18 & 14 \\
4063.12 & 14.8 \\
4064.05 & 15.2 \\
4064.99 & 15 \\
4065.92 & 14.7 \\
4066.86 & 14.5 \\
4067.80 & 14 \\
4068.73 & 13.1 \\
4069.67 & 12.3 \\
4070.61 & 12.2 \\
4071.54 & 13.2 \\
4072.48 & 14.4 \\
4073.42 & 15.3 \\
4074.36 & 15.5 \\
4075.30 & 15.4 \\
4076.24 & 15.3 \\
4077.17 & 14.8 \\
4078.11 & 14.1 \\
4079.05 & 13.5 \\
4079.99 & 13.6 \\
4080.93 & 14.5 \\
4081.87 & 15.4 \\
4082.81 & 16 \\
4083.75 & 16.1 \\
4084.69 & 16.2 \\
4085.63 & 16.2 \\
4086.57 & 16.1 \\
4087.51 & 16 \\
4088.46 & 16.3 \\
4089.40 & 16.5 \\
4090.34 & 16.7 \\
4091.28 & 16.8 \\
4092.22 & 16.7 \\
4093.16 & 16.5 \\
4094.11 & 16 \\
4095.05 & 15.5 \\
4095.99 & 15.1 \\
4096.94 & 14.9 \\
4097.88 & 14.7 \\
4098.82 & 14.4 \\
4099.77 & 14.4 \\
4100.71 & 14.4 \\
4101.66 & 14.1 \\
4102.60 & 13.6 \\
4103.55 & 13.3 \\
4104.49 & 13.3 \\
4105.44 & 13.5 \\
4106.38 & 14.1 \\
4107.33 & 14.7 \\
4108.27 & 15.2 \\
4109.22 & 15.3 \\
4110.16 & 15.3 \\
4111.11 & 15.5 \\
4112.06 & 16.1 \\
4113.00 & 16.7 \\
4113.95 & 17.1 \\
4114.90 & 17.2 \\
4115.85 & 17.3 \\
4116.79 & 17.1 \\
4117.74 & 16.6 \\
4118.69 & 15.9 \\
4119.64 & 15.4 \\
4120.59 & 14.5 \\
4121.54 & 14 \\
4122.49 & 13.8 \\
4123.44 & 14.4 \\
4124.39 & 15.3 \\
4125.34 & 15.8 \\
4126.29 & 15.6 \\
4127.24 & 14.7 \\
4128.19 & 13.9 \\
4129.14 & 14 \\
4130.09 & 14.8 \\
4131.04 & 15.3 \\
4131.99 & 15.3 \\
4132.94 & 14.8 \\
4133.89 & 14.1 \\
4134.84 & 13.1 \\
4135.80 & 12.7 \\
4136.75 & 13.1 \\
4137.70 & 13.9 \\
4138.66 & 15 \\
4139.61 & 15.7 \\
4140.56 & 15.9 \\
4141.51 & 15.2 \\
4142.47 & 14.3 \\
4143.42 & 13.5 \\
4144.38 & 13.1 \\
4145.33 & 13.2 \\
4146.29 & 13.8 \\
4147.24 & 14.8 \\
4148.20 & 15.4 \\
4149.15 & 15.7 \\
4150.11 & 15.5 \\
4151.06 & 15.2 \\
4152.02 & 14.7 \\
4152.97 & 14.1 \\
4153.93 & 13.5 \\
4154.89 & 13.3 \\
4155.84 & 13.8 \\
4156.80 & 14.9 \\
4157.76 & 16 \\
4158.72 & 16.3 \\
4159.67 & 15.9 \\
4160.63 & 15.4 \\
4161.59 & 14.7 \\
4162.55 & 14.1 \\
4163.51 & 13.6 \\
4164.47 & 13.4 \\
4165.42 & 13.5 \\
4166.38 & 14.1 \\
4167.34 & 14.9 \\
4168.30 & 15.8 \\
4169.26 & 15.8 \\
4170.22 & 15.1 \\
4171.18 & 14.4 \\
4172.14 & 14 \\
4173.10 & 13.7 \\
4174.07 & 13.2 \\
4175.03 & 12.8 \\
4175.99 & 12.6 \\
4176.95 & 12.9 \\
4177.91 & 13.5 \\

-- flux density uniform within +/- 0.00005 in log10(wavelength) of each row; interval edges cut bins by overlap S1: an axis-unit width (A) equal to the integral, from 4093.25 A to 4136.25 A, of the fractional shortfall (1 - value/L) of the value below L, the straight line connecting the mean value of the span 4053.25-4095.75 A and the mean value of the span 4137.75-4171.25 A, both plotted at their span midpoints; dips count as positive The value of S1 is -0.6 A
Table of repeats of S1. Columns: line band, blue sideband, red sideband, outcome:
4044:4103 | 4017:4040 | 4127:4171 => -0.4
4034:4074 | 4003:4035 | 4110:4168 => 1.1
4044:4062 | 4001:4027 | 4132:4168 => 0.9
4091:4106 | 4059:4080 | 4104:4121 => 0.3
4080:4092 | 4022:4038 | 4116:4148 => -1.3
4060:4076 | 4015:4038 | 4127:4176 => 0.3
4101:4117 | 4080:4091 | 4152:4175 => 0.3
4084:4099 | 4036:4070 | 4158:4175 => -1.7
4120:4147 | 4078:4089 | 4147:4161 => 1.2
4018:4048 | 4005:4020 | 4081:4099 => 1.5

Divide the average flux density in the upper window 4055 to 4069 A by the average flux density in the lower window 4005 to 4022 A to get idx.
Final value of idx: 1.0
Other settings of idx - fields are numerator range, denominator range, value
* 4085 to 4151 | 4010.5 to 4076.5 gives 1.06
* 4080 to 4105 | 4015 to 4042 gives 1.06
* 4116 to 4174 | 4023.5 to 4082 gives 1.04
